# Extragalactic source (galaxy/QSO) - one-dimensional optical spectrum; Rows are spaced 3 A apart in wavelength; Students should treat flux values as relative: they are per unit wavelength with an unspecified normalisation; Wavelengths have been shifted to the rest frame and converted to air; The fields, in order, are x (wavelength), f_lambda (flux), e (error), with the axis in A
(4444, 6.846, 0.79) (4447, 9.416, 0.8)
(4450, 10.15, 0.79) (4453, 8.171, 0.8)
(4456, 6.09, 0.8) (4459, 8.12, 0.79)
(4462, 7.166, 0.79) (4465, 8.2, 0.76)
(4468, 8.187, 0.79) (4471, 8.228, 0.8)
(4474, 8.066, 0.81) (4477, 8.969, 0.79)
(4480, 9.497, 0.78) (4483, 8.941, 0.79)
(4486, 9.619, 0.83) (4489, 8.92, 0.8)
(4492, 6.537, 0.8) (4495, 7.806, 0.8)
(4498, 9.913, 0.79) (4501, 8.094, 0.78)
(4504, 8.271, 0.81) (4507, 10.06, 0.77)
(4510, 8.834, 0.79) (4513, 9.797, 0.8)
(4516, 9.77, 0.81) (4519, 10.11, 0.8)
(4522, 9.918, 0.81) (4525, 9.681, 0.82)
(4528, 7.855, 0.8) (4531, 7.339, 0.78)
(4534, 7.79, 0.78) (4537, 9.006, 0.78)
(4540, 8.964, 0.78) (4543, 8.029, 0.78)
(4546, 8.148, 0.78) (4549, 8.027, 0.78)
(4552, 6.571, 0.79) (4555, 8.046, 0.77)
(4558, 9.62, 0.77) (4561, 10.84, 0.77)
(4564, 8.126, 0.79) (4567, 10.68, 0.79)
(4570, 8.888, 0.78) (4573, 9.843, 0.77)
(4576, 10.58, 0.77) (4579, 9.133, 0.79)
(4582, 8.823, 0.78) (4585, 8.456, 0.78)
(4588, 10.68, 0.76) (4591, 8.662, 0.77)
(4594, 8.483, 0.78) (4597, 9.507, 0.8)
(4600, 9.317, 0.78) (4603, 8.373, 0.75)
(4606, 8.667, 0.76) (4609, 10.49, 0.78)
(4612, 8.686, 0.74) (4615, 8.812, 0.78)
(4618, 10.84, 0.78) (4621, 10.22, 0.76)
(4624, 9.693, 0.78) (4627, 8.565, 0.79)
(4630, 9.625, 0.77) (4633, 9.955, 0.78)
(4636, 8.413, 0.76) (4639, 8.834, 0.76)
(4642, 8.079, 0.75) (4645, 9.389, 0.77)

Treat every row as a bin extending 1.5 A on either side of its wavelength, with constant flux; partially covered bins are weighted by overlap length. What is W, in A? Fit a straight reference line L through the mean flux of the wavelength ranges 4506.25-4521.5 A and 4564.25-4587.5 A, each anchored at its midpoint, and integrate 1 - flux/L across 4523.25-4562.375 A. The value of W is 4.6 A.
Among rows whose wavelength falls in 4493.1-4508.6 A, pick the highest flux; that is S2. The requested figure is 10.06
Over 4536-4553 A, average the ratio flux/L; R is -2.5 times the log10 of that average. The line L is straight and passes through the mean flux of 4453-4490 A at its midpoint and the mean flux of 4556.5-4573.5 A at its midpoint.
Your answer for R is 0.15 mag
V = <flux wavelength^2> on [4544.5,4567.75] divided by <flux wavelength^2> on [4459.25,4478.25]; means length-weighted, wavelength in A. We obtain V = 1.1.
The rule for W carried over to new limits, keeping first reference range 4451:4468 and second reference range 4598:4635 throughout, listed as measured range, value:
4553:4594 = -1.8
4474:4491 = -2.3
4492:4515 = -1.8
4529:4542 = 0.4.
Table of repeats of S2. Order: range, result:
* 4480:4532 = 10.11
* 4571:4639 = 10.84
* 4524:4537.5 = 9.681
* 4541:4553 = 8.148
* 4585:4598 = 10.68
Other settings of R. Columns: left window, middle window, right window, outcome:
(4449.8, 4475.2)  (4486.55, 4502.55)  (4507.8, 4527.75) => 0.07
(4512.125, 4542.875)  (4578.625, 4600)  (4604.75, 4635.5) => 0.03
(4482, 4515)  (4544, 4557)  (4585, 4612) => 0.16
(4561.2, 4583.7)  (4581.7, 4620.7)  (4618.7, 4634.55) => 0.04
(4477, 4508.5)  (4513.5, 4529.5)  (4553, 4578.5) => -0.05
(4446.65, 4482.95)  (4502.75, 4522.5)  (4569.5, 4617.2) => -0.10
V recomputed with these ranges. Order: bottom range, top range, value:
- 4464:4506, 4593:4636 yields 1.16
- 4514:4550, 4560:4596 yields 1.10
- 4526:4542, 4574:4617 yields 1.15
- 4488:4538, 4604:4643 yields 1.11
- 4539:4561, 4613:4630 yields 1.18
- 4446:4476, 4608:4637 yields 1.25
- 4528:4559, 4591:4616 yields 1.14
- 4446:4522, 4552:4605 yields 1.10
